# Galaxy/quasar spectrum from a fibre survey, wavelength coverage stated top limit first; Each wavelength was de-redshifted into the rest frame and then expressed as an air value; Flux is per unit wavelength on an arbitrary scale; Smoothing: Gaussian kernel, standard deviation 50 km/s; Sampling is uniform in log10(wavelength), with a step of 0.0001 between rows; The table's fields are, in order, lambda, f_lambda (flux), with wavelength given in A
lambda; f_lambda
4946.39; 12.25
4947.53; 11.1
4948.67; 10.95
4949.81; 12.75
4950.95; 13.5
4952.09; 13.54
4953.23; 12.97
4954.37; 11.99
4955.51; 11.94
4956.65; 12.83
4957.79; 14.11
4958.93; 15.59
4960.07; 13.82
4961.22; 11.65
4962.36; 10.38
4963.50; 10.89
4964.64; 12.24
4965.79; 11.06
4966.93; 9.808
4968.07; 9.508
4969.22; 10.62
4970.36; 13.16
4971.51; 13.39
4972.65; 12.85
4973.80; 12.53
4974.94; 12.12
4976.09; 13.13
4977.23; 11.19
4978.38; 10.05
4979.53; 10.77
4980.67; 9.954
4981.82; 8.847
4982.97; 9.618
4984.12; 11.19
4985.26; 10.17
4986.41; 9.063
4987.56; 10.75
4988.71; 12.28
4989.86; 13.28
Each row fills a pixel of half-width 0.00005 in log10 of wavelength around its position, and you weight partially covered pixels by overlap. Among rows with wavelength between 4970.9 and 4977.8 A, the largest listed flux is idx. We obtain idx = 13.39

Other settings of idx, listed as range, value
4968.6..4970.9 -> 13.16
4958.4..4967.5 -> 15.59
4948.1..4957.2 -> 13.54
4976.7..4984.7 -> 11.19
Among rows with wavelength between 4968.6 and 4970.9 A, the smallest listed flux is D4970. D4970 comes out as 10.62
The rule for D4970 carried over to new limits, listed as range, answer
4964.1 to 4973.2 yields 9.508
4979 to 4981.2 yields 9.954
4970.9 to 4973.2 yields 12.85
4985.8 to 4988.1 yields 9.063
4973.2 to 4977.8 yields 11.19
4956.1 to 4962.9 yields 10.38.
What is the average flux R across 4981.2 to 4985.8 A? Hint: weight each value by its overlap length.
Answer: 9.95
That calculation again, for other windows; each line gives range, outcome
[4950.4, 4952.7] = 13.5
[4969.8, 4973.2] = 13.1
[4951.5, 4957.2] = 12.7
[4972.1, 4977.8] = 12.4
